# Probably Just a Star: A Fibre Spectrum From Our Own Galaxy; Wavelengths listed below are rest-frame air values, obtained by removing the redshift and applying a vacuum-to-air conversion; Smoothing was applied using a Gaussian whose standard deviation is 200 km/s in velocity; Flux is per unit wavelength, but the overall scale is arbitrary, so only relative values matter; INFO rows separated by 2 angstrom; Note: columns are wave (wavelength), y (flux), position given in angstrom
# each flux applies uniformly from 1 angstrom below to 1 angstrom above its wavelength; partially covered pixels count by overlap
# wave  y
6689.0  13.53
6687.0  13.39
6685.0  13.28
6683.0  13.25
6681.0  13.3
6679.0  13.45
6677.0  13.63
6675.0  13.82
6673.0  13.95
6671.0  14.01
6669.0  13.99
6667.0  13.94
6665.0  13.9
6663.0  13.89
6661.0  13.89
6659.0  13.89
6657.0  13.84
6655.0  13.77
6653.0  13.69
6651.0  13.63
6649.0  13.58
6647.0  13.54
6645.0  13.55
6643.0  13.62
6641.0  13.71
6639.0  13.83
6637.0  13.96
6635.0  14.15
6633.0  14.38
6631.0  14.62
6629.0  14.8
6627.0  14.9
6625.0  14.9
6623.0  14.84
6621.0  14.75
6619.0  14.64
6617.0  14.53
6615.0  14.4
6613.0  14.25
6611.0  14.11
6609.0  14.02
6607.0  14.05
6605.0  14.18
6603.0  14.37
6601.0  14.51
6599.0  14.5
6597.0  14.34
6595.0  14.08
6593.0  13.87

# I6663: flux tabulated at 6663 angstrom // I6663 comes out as 13.89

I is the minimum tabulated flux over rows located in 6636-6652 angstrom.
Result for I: 13.54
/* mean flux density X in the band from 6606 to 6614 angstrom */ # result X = 14.1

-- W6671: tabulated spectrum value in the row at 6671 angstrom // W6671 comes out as 14.01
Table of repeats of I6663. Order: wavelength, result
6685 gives 13.28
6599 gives 14.5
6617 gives 14.53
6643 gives 13.62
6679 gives 13.45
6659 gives 13.89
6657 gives 13.84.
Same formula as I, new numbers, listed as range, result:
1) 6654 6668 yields 13.77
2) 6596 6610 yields 14.02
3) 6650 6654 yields 13.63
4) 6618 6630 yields 14.64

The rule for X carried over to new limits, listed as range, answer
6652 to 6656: 13.7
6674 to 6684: 13.5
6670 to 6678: 13.9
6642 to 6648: 13.6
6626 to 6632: 14.8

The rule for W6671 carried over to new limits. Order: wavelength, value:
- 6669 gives 13.99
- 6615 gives 14.4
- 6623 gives 14.84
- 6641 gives 13.71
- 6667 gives 13.94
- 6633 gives 14.38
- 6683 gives 13.25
